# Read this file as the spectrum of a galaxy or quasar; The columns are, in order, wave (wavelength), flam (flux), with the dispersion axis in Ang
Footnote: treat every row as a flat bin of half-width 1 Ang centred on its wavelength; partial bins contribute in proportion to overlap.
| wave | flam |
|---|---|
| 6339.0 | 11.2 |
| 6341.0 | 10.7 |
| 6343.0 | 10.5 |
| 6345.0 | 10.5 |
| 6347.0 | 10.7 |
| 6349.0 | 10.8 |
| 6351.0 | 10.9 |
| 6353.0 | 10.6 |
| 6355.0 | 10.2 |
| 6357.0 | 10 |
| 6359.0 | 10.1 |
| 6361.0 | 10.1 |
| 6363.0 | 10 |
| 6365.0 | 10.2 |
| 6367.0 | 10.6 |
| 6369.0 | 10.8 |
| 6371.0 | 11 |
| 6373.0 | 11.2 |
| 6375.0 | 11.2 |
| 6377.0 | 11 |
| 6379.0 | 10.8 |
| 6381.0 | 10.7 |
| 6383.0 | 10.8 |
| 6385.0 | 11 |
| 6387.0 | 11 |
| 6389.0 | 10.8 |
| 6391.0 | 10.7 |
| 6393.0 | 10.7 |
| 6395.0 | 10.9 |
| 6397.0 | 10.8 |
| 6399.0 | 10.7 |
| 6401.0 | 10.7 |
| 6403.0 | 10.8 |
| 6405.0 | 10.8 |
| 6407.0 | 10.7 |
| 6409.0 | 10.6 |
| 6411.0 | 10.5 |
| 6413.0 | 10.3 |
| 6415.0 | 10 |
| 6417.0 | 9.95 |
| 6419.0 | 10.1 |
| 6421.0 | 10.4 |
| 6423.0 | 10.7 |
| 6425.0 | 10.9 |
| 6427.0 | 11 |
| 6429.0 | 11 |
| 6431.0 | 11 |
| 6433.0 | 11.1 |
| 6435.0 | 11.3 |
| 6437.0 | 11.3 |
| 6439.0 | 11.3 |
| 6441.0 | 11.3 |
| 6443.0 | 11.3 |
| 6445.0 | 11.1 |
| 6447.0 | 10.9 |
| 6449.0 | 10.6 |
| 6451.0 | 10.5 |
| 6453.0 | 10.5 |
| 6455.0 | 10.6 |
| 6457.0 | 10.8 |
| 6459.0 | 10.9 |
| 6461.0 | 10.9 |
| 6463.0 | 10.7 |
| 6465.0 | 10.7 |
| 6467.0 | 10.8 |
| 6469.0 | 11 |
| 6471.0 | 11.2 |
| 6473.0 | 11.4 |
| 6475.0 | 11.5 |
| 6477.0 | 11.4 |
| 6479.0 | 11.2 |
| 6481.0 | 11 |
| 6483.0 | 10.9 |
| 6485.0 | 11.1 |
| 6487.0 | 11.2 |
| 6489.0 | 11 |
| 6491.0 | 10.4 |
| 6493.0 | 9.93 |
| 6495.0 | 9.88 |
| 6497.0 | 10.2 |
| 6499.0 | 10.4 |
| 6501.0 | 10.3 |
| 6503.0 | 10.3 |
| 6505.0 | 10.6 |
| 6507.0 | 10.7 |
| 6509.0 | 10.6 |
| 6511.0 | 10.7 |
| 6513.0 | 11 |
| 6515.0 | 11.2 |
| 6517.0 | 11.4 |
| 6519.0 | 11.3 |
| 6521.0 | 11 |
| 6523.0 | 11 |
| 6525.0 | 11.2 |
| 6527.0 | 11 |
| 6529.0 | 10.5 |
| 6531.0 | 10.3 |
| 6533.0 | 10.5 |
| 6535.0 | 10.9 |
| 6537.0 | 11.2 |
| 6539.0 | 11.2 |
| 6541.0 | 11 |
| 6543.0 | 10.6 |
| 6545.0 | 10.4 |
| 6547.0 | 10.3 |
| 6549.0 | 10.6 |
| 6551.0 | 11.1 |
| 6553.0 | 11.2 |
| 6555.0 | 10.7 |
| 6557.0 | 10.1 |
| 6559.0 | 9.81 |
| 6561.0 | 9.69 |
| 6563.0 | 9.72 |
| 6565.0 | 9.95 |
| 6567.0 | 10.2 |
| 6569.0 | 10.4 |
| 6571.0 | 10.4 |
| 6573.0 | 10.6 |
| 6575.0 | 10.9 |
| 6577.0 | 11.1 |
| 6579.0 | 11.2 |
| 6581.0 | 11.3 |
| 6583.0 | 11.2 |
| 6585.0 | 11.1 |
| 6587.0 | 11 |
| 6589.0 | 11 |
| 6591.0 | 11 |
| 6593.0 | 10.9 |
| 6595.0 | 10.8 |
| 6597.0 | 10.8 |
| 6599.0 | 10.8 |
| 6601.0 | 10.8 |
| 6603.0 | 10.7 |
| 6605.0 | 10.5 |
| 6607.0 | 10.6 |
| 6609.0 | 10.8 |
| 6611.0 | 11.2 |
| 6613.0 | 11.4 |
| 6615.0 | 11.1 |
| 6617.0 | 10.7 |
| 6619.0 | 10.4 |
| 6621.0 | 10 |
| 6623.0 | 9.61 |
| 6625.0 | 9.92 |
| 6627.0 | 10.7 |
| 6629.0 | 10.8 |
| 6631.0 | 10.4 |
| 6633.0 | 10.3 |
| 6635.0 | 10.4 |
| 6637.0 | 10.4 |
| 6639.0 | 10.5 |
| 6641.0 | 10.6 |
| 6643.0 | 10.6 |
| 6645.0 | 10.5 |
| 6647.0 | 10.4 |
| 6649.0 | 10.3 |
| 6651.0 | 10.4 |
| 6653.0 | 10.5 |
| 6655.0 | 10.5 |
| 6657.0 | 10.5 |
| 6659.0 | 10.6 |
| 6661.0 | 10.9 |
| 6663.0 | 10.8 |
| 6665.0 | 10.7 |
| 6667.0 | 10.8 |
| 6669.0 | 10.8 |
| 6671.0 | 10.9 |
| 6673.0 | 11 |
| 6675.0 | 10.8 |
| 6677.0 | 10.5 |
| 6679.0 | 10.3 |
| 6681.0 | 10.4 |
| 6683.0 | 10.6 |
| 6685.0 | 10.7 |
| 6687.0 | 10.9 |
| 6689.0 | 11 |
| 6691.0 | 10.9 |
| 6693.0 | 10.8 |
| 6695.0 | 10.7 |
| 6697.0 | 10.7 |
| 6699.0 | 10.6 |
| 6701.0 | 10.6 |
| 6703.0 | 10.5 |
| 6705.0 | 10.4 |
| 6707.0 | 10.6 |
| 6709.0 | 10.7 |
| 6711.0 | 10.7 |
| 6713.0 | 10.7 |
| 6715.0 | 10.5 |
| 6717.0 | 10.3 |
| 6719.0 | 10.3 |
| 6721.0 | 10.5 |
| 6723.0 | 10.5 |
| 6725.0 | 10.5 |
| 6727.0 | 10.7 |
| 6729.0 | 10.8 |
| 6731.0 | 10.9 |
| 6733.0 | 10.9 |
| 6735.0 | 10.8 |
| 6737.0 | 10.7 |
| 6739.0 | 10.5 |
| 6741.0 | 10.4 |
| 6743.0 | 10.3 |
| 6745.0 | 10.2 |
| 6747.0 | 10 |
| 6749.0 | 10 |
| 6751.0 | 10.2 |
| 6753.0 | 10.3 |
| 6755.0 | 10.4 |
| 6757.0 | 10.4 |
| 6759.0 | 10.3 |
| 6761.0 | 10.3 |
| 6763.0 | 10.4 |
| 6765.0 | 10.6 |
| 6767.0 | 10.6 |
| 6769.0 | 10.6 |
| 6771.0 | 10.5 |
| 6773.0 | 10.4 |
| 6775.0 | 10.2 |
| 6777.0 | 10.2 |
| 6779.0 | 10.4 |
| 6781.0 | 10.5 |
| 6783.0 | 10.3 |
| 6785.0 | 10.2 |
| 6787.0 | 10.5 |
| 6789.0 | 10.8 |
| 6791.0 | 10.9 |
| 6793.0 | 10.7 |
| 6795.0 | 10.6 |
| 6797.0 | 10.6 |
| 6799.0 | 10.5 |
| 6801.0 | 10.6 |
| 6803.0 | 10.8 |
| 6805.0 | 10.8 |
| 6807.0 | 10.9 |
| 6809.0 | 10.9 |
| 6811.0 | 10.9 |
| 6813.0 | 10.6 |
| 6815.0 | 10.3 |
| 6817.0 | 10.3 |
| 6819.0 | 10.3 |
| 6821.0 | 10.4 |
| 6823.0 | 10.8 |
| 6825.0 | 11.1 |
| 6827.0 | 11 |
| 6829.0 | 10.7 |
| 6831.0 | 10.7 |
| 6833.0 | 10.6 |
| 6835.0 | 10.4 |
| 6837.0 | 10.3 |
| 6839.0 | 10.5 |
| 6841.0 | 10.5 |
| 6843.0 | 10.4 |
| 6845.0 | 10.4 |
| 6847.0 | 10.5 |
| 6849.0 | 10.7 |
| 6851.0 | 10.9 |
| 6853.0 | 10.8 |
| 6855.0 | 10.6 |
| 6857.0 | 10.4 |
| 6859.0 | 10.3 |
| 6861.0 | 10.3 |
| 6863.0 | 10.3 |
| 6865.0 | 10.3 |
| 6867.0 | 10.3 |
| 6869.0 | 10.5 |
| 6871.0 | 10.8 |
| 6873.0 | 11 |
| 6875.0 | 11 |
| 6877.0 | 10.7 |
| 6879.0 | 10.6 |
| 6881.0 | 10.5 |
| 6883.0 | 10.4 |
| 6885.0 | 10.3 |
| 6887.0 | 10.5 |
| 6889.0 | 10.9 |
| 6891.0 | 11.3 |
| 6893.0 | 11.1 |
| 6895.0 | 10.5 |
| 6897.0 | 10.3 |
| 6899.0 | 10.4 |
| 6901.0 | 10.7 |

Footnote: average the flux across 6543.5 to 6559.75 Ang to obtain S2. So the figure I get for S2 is 10.5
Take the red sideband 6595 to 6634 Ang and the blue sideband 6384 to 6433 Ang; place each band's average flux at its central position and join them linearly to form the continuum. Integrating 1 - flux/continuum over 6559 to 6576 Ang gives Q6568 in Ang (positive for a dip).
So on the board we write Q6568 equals 0.7 Ang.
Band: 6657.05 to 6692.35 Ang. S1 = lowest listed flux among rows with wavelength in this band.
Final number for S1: 10.3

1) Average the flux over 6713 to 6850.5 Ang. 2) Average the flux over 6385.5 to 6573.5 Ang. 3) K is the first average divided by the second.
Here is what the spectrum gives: 1.0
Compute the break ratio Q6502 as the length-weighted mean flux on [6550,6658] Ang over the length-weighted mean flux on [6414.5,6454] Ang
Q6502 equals 0.98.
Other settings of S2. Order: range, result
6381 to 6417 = 10.7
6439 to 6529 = 10.9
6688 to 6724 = 10.6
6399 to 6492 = 10.9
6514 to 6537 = 10.9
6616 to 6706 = 10.6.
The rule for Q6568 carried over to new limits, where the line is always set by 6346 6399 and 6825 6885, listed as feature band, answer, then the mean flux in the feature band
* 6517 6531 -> -0.44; 11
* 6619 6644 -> 0.62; 10.4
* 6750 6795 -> 0.61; 10.4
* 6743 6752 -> 0.40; 10.1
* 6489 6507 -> 0.56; 10.3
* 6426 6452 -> -0.95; 11.1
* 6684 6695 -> -0.25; 10.8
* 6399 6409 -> -0.06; 10.7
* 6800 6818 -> -0.17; 10.7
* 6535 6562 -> 0.05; 10.6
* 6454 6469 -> -0.18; 10.8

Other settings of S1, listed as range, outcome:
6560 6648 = 9.61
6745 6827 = 10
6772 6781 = 10.2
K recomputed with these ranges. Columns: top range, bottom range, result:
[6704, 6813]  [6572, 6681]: 0.98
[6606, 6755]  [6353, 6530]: 0.98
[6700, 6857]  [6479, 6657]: 0.99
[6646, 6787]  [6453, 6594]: 0.98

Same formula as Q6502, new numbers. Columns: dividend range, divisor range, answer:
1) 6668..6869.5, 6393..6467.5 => 0.98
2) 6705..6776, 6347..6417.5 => 0.99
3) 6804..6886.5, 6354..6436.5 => 0.99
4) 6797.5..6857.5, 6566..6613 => 0.98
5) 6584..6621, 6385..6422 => 1.02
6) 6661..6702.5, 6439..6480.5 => 0.98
